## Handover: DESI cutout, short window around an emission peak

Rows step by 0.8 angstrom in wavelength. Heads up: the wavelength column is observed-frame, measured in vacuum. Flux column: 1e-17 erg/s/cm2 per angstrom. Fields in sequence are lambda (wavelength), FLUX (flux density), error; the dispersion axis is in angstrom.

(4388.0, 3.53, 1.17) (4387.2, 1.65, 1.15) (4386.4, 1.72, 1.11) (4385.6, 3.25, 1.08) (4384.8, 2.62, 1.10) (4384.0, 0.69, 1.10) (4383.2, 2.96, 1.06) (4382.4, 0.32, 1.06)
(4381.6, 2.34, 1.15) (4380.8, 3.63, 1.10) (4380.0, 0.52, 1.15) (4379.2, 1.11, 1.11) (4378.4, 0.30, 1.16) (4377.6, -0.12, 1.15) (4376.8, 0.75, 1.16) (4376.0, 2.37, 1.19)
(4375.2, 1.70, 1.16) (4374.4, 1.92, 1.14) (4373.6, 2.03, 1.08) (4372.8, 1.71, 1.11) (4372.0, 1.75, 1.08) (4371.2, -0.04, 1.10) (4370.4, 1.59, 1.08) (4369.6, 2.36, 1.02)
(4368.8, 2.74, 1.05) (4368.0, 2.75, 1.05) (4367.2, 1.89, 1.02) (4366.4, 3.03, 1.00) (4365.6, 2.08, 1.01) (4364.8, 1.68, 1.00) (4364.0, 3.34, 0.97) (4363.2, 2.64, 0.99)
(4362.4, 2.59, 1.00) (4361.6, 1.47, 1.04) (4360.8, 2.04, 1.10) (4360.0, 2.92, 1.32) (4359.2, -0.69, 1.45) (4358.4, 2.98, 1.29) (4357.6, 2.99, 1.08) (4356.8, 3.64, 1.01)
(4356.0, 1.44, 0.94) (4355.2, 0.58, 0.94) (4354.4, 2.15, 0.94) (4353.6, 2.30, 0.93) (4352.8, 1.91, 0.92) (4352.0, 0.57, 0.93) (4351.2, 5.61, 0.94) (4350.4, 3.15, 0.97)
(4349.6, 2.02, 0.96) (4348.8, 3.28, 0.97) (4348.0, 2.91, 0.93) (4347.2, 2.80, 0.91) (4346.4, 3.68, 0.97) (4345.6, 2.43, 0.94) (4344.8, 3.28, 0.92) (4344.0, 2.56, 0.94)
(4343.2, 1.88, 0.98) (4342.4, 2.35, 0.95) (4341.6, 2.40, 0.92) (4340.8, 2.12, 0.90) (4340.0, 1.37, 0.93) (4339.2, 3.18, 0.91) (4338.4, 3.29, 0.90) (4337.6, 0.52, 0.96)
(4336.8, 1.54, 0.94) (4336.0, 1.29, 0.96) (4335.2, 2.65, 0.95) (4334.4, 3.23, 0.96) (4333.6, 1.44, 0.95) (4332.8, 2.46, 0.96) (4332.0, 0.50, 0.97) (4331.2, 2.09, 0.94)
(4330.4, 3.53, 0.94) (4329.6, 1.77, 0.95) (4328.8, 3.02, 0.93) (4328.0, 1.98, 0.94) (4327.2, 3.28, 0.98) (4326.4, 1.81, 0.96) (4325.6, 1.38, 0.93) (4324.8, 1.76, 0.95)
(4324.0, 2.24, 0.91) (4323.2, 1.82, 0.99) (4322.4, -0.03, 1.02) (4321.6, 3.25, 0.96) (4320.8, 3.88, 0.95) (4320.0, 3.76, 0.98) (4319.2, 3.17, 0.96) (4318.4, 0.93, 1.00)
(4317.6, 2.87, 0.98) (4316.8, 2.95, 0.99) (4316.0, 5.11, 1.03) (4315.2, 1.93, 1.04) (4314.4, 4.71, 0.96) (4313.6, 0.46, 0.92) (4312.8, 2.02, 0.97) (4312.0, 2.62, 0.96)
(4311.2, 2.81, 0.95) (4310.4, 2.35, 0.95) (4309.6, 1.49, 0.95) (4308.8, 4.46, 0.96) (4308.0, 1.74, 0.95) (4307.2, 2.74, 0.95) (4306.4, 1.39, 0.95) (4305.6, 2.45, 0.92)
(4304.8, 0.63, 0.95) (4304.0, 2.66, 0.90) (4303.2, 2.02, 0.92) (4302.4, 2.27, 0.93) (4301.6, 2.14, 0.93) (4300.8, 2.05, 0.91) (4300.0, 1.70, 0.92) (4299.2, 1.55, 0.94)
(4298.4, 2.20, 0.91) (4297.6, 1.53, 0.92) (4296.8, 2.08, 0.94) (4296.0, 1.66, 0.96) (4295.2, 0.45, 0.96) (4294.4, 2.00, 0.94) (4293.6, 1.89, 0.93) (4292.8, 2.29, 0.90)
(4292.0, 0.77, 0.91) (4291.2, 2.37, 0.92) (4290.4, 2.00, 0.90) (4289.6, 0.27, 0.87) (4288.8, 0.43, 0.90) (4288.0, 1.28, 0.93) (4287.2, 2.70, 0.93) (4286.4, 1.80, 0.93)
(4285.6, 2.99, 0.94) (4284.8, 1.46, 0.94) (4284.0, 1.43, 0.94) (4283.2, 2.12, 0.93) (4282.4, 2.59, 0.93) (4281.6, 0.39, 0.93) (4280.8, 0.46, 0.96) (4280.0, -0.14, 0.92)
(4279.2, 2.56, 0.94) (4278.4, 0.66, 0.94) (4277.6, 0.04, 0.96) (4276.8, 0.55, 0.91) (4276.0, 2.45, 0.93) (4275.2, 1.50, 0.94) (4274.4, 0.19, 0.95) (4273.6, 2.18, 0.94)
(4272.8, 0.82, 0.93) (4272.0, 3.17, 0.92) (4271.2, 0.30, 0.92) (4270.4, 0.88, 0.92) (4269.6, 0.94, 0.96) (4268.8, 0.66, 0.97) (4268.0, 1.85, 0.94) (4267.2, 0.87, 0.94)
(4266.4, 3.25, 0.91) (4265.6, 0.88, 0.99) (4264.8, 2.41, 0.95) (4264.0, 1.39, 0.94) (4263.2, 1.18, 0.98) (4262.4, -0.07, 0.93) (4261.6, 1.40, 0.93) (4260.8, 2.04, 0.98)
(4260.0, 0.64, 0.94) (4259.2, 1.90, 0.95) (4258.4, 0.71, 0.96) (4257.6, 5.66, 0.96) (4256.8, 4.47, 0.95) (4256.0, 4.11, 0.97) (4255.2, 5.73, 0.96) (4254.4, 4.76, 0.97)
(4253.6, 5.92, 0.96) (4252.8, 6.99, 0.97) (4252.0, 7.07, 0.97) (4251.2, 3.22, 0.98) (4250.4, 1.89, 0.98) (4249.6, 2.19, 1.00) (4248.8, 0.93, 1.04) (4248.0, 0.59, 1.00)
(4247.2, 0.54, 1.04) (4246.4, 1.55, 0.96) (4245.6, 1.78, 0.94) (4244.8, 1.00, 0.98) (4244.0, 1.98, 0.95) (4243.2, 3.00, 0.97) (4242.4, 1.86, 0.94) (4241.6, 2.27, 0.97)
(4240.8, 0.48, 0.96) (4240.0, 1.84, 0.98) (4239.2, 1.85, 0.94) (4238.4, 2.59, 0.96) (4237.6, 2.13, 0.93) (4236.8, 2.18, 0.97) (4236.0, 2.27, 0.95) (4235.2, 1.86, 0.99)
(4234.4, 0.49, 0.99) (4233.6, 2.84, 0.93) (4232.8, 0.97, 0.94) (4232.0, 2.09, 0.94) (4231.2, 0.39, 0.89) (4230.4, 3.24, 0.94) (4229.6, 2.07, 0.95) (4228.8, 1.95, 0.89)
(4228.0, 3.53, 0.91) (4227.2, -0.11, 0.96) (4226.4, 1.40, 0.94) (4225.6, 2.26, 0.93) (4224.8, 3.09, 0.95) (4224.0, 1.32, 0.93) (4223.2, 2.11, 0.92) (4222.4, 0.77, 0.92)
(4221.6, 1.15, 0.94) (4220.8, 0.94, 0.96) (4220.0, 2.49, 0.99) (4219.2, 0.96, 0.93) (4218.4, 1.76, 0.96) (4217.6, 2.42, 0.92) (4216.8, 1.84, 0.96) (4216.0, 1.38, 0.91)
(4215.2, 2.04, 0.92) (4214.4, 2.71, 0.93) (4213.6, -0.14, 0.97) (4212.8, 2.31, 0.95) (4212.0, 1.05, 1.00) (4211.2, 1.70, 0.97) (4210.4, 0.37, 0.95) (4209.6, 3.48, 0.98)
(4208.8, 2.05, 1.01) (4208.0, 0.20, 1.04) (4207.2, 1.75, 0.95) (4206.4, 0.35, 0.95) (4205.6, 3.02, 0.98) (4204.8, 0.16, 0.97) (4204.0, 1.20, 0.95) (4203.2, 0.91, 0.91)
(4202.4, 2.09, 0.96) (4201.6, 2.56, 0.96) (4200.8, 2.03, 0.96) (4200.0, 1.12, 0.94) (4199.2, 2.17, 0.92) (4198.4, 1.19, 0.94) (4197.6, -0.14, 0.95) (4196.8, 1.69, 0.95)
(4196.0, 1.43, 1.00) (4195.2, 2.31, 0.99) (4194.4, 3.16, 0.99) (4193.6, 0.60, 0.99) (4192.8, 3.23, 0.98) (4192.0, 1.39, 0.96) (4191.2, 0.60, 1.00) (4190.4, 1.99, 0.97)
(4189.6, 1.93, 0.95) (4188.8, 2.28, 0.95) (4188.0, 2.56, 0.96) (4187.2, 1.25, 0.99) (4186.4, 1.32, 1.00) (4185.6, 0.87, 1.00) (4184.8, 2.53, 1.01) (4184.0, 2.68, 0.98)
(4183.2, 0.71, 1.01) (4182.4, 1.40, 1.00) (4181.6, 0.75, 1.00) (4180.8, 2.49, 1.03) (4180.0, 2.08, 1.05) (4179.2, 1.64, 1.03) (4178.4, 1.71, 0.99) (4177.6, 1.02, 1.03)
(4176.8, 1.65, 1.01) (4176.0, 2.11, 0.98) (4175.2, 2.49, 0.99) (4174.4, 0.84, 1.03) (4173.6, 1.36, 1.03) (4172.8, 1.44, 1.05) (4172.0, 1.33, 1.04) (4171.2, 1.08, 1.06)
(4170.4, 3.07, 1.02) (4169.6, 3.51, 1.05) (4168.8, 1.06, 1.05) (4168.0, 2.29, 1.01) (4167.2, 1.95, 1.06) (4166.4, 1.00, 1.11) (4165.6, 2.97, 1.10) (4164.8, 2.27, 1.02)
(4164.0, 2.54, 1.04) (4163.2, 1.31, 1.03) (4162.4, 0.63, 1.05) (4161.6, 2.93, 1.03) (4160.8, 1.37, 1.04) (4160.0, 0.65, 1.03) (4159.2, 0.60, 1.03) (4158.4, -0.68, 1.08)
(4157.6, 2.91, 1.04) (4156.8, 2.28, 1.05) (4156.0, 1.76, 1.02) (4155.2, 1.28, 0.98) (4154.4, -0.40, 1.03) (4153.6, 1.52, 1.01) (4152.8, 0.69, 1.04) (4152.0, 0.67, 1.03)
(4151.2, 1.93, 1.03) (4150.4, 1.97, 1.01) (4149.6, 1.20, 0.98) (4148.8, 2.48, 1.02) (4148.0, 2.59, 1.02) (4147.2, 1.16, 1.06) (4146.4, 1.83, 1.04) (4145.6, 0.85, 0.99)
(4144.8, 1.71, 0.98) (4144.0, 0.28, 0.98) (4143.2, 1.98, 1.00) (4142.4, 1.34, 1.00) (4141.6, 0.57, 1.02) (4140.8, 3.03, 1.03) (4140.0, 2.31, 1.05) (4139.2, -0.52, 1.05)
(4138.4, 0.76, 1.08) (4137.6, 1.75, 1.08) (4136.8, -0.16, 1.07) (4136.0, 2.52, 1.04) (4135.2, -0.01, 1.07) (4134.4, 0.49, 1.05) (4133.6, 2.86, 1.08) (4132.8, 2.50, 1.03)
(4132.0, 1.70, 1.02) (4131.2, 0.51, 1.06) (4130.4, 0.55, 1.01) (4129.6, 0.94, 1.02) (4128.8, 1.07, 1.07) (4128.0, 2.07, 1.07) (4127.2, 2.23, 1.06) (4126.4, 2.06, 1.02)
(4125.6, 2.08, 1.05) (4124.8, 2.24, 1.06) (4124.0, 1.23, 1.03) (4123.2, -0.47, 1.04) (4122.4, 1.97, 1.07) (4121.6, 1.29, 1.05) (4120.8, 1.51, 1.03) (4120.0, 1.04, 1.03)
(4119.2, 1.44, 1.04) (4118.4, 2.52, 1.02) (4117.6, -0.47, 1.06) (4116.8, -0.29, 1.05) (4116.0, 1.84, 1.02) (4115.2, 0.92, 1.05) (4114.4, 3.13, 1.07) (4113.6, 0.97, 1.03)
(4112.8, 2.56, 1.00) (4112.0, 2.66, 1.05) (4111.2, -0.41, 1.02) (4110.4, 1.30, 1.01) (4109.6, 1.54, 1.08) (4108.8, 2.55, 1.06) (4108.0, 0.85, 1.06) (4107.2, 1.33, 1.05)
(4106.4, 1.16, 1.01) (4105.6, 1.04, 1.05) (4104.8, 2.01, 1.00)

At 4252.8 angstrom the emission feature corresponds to [O II]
